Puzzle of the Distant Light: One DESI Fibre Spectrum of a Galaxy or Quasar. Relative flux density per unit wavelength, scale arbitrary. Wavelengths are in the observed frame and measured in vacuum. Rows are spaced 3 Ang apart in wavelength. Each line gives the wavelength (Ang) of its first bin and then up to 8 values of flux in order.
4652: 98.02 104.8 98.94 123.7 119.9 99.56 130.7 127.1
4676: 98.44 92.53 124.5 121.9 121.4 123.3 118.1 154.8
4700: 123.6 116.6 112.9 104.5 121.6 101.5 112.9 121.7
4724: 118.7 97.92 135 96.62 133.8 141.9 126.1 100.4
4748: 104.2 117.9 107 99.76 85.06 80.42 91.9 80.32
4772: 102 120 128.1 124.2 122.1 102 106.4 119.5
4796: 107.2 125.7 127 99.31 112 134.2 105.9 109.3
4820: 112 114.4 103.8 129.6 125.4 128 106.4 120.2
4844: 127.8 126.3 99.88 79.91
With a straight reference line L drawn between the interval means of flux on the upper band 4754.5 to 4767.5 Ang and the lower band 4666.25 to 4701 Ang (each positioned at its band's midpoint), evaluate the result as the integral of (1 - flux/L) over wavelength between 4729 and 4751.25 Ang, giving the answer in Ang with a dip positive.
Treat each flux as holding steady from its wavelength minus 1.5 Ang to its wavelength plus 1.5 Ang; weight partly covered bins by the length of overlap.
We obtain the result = -4.6 Ang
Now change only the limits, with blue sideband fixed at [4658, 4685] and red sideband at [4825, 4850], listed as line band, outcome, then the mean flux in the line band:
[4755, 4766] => 2.6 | 89.7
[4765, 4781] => 1.5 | 107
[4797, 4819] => 0.6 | 116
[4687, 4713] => -1.5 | 122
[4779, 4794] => 0.4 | 115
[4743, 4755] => 0.9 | 108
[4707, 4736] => 0.6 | 113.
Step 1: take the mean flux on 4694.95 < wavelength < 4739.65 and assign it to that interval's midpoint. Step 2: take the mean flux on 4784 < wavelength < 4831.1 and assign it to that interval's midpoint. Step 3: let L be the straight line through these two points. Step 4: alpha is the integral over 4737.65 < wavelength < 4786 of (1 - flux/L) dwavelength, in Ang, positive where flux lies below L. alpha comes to 3.6 Ang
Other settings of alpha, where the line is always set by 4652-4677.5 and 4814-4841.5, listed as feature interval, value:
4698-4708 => -0.5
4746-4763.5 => 2.1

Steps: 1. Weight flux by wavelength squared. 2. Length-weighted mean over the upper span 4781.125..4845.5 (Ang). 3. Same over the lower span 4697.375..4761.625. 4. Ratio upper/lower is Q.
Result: 1.06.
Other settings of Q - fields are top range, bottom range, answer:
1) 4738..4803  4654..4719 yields 0.98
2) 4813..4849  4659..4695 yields 1.07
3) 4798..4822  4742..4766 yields 1.18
